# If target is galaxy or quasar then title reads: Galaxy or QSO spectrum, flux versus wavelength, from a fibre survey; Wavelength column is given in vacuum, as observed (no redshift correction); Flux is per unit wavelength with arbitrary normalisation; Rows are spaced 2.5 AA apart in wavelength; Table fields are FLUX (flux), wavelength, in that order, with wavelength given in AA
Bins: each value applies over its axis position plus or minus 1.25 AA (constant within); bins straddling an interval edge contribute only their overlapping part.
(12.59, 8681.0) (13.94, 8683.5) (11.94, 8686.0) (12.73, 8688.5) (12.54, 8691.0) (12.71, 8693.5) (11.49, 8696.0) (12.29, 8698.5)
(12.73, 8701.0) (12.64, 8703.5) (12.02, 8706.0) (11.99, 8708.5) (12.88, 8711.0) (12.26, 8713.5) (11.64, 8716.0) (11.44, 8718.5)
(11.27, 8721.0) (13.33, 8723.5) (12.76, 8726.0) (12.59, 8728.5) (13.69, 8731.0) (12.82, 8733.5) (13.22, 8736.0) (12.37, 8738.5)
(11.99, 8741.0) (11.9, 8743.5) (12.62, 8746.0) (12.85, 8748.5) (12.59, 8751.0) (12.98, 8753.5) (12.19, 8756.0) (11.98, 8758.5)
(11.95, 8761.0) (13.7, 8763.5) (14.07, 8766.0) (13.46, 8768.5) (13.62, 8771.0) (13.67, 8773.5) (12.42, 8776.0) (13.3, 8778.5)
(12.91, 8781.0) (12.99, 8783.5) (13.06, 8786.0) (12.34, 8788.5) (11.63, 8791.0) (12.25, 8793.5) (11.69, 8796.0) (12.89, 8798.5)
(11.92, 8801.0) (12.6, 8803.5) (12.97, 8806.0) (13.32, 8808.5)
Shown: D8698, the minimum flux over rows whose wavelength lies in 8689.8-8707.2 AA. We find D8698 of 11.49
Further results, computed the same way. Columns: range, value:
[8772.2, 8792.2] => 11.63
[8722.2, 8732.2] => 12.59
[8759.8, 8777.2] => 11.95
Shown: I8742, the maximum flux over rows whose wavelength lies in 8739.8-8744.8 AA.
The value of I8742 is 11.99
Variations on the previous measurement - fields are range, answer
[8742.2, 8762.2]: 12.98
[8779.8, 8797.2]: 13.06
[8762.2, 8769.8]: 14.07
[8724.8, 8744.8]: 13.69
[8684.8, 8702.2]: 12.73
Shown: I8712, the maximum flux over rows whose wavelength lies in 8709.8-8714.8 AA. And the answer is 12.88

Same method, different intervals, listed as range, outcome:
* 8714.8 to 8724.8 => 13.33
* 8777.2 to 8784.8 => 13.3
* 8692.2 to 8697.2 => 12.71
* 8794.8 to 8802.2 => 12.89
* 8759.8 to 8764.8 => 13.7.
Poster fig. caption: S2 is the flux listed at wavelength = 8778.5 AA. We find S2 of 13.3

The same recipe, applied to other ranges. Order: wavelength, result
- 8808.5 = 13.32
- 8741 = 11.99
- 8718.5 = 11.44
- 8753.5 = 12.98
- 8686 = 11.94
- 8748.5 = 12.85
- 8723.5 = 13.33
